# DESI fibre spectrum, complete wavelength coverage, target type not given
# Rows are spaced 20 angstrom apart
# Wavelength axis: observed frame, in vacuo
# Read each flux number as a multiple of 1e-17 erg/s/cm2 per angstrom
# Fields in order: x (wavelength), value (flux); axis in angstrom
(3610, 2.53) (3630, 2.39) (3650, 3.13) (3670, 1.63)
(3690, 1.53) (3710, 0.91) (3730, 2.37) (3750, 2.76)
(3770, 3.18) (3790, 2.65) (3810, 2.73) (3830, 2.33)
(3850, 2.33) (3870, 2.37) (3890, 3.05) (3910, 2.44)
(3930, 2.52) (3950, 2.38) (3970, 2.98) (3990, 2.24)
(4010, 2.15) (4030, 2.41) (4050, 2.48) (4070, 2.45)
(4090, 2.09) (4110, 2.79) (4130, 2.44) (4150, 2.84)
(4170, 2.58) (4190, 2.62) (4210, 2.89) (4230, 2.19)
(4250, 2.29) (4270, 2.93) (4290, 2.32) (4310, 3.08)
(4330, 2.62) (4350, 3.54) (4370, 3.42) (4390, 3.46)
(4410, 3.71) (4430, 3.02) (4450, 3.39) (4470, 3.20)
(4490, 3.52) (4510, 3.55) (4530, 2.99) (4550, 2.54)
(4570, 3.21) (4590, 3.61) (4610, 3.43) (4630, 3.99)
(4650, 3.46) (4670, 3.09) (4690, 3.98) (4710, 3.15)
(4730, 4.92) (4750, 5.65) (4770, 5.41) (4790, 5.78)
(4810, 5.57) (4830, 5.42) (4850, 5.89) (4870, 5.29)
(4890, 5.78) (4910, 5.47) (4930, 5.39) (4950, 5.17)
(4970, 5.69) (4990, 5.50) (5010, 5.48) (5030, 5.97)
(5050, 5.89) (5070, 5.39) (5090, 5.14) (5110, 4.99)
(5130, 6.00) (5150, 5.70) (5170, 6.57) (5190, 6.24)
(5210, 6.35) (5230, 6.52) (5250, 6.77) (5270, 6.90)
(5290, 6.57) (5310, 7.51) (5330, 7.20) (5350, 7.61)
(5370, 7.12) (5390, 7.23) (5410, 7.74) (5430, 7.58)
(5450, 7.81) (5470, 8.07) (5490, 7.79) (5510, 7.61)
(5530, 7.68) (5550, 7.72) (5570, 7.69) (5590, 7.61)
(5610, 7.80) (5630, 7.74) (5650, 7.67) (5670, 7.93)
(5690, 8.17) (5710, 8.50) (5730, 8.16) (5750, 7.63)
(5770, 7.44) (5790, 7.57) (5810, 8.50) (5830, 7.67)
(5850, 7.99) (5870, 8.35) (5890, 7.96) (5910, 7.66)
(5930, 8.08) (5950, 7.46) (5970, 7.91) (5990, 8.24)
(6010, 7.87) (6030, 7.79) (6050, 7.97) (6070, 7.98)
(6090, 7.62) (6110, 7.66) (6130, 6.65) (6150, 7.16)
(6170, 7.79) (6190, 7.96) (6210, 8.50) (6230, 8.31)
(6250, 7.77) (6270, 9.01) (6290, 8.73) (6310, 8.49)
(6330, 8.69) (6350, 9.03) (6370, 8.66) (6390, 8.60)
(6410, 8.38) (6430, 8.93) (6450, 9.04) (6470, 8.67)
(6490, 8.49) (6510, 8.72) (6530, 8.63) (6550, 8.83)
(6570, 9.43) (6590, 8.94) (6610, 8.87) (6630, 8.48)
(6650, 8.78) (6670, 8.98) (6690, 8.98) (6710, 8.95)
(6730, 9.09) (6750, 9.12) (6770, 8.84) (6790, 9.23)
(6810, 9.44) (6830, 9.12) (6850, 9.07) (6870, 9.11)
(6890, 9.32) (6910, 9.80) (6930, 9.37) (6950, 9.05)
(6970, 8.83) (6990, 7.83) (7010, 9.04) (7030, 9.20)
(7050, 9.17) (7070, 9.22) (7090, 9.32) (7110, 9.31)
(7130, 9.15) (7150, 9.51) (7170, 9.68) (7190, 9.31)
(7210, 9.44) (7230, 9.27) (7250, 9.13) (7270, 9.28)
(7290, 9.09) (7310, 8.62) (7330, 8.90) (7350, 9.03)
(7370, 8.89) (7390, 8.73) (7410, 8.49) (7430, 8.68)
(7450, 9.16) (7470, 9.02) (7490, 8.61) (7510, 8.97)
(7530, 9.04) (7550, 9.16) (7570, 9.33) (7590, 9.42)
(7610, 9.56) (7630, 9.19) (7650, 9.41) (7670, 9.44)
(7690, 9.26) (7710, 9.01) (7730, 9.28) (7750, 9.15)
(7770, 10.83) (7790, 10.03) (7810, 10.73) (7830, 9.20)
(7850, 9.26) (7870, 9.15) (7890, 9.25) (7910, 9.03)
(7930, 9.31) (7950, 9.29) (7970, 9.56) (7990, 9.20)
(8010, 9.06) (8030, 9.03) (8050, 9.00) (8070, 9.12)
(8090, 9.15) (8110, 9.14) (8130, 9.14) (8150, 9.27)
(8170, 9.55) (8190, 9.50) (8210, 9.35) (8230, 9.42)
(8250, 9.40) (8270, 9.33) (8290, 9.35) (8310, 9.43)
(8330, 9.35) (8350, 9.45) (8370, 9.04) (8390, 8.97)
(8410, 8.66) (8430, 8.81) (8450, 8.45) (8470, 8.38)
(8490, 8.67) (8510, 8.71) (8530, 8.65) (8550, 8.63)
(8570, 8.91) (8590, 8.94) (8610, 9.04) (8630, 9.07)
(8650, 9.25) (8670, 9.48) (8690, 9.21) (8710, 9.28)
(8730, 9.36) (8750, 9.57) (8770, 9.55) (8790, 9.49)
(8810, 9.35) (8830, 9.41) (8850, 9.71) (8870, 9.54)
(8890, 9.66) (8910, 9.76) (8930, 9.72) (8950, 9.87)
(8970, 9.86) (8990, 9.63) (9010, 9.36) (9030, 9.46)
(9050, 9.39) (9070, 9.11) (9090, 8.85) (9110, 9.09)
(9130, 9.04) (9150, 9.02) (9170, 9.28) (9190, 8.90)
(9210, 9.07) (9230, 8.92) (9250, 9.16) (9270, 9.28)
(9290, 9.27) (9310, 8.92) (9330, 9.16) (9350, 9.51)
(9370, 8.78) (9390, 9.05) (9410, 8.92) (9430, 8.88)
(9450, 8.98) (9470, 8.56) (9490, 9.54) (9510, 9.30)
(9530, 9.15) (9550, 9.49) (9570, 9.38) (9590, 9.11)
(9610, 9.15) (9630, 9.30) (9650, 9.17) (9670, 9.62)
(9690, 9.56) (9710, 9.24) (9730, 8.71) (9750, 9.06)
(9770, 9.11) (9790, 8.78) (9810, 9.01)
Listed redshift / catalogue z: 0.185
